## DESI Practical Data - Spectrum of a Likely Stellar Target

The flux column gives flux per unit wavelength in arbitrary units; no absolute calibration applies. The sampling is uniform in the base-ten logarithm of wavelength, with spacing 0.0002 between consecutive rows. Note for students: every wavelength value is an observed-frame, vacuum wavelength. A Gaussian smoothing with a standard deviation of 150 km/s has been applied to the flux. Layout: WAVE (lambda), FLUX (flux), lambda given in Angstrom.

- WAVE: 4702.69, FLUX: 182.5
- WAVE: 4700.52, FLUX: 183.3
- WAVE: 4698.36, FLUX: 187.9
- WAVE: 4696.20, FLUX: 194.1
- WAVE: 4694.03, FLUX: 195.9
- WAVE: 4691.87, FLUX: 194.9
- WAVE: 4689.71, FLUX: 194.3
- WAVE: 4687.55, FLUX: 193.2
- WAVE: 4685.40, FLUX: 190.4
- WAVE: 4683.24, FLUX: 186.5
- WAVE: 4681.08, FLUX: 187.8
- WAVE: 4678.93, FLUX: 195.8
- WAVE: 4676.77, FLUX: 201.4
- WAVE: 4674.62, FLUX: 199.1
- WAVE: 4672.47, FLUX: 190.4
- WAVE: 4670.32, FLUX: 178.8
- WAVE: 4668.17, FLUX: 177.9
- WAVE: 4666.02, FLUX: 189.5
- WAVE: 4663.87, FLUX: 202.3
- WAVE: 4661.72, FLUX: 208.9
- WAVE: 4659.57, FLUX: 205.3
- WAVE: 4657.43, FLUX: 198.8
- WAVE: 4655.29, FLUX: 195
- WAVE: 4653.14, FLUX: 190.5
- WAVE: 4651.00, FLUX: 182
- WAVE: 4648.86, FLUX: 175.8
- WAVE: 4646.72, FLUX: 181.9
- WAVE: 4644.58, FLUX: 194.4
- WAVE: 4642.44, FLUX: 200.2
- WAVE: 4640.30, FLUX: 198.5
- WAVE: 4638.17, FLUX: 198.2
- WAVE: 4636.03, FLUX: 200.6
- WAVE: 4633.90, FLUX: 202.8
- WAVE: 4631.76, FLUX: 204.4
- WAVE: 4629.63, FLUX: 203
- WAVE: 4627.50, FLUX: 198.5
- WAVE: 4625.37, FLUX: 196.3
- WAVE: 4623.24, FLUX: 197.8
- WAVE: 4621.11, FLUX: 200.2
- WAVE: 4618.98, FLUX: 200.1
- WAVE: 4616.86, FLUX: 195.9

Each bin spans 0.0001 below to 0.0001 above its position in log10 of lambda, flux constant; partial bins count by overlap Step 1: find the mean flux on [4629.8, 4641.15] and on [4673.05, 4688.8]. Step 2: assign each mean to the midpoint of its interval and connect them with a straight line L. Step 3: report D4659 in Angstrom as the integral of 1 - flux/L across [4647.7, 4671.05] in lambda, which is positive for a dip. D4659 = 0.66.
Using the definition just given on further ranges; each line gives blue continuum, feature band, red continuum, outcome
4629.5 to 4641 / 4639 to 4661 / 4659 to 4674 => 0.5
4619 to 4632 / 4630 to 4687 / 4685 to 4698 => 0.8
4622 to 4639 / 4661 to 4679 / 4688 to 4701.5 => 0.2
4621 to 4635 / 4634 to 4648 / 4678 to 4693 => 0.2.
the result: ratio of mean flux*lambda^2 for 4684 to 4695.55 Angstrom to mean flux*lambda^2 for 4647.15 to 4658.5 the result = 1.05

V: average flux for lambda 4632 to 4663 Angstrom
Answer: 195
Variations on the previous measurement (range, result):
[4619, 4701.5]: 194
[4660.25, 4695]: 193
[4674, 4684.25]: 194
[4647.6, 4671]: 191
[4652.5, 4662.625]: 200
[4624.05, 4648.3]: 198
